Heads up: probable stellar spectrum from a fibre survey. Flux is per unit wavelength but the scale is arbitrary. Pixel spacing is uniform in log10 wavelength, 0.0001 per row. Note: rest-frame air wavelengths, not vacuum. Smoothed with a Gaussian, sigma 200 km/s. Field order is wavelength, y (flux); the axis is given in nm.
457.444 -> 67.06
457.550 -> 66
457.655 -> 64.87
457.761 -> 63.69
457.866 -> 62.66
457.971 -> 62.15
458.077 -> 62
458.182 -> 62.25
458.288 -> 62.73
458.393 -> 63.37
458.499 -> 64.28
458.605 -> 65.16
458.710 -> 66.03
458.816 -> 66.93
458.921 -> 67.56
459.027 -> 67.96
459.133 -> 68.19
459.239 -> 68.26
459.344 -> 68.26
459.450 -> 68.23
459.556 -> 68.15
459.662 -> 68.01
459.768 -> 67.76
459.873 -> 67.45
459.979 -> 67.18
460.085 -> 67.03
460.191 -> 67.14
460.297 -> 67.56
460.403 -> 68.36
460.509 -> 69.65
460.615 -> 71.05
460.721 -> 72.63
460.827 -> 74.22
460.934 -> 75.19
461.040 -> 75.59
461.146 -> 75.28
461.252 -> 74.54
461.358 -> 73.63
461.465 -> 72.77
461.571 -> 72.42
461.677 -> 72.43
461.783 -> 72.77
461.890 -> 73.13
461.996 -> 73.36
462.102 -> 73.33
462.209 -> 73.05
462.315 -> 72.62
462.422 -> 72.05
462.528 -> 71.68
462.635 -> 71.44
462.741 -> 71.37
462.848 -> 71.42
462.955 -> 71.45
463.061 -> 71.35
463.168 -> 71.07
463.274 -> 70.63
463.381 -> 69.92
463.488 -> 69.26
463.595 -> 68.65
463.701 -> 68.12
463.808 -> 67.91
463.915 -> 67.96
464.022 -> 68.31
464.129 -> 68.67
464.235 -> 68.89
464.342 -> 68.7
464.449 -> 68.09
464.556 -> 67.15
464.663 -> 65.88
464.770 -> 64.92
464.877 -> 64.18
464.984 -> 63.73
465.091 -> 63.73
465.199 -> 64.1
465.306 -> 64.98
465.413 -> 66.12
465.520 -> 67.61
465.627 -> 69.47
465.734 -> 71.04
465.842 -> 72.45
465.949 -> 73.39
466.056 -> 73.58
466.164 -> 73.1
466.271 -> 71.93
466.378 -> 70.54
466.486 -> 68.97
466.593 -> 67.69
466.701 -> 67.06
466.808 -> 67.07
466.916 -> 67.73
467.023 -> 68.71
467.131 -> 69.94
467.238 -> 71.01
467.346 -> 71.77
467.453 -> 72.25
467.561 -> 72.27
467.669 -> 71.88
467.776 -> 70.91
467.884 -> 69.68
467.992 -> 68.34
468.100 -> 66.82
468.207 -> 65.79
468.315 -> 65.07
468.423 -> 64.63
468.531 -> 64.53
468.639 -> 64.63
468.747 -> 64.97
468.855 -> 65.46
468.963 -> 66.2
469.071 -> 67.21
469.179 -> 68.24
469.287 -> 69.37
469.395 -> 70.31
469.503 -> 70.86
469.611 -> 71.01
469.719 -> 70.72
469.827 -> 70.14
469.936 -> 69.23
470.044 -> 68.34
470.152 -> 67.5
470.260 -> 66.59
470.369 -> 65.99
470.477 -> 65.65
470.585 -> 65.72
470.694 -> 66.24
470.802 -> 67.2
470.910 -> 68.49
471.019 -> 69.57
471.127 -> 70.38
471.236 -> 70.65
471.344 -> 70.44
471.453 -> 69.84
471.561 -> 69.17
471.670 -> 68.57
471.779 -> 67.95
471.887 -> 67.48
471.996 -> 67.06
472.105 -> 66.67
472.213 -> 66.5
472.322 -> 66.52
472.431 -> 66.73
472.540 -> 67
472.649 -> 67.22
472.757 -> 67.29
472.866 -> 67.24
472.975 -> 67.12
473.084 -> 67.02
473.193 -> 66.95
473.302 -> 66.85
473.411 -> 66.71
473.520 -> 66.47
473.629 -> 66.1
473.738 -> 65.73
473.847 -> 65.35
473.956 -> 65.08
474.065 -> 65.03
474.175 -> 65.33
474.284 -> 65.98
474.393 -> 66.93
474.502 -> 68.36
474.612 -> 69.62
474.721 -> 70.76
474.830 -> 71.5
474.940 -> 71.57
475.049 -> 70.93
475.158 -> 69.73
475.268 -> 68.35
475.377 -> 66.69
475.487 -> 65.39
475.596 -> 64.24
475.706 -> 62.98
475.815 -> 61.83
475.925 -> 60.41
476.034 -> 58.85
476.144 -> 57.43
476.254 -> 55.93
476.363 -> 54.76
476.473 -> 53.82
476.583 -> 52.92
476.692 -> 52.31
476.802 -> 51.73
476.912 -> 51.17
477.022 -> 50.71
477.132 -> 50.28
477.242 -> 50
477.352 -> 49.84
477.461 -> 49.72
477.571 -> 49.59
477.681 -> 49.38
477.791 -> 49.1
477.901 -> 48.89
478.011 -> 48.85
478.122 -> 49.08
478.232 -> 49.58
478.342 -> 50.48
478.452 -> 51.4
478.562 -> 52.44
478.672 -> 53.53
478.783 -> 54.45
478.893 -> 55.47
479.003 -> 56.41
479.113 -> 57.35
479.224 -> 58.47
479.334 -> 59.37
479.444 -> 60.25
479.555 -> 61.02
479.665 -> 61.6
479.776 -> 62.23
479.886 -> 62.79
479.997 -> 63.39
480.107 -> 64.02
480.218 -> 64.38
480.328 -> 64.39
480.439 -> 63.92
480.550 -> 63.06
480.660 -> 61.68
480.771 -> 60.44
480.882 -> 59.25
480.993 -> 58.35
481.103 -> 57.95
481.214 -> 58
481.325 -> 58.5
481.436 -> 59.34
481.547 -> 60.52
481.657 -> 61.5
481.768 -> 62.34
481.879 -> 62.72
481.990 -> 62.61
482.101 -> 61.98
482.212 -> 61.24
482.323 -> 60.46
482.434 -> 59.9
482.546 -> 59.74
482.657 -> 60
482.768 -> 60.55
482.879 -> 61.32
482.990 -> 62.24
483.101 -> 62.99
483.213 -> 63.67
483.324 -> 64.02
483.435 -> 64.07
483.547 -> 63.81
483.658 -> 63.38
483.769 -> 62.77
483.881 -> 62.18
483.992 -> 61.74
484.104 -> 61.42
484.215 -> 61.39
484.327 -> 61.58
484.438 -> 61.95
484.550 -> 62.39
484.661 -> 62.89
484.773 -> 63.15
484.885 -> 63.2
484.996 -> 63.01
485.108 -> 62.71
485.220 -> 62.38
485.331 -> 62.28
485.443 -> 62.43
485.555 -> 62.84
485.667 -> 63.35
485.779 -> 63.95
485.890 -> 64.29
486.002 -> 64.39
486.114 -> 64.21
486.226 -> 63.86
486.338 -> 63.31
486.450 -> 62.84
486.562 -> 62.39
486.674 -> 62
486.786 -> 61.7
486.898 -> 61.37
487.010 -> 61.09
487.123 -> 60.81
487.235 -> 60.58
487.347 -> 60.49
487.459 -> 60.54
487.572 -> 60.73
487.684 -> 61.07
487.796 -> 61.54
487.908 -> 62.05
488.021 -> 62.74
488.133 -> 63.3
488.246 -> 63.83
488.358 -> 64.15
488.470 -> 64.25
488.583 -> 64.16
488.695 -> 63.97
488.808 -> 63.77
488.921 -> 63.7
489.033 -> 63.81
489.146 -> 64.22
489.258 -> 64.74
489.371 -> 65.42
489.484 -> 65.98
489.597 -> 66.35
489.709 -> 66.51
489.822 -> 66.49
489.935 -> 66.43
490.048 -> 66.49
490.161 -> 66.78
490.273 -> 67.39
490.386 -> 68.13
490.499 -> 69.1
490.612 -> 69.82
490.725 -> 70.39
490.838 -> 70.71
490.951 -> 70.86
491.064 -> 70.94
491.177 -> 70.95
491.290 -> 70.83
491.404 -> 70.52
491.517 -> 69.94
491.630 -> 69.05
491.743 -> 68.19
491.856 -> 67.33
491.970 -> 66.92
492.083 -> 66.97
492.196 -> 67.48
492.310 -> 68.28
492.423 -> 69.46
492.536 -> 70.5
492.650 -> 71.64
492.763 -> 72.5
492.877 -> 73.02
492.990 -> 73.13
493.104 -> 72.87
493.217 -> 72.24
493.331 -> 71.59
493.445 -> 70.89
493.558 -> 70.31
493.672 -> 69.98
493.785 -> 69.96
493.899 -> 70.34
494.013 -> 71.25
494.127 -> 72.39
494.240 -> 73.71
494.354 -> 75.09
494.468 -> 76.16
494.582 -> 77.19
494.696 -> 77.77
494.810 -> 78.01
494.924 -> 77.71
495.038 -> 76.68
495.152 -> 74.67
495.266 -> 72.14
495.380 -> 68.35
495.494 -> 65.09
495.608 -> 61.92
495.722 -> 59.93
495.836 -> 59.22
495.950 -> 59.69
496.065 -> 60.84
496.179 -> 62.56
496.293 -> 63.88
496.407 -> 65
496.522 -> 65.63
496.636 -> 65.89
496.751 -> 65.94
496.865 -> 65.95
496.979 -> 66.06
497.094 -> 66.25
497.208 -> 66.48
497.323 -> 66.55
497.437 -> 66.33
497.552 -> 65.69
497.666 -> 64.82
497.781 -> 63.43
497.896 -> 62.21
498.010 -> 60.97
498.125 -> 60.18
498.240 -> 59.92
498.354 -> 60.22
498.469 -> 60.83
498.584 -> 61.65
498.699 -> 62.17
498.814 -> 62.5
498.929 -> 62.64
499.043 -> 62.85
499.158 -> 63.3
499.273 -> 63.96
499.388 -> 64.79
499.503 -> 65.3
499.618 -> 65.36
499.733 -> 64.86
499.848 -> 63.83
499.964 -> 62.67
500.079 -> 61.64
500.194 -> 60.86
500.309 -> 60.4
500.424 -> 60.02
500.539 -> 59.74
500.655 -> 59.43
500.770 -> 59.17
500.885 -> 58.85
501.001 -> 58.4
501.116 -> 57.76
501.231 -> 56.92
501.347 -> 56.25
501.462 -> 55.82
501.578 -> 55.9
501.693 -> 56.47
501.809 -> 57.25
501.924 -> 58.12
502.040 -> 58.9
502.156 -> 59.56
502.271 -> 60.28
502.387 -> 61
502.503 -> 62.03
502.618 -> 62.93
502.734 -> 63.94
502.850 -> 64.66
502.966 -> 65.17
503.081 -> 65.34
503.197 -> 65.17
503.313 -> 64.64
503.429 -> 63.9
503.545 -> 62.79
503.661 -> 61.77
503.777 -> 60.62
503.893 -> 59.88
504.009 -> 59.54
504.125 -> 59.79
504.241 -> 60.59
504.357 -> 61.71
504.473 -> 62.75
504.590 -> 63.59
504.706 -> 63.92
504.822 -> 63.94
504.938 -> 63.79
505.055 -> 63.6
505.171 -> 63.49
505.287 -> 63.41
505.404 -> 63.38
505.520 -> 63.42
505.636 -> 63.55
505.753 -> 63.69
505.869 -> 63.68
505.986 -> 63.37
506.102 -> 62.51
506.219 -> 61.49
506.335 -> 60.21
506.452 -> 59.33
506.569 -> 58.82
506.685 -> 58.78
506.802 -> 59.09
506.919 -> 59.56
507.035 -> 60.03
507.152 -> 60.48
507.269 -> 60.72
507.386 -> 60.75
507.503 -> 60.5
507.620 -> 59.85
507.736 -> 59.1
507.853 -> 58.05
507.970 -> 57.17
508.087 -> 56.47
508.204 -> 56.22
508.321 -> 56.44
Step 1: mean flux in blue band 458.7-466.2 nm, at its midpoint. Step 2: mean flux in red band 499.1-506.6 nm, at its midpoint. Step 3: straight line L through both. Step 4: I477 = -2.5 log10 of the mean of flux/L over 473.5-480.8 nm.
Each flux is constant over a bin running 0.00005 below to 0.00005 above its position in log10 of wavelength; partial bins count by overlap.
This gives 0.13 mag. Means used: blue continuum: 69.7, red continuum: 61.6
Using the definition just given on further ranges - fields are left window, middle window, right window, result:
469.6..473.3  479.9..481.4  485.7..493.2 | 0.10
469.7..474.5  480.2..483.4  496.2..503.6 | 0.07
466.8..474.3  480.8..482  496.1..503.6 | 0.10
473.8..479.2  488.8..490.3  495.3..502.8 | -0.09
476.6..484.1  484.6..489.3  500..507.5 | -0.07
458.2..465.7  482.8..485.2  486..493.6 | 0.07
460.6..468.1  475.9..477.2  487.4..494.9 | 0.27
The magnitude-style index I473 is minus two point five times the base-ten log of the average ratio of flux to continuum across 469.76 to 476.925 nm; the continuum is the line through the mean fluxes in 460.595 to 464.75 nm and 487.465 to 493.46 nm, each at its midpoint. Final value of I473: 0.07 mag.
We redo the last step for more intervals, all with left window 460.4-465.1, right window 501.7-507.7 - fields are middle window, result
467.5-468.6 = 0.02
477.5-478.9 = 0.31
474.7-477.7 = 0.16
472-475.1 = 0.02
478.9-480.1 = 0.12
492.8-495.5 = -0.14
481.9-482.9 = 0.09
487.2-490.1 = 0.02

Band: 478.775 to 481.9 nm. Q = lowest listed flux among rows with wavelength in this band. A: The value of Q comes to 54.45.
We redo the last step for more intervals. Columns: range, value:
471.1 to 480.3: 48.85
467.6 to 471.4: 64.53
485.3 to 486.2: 62.28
